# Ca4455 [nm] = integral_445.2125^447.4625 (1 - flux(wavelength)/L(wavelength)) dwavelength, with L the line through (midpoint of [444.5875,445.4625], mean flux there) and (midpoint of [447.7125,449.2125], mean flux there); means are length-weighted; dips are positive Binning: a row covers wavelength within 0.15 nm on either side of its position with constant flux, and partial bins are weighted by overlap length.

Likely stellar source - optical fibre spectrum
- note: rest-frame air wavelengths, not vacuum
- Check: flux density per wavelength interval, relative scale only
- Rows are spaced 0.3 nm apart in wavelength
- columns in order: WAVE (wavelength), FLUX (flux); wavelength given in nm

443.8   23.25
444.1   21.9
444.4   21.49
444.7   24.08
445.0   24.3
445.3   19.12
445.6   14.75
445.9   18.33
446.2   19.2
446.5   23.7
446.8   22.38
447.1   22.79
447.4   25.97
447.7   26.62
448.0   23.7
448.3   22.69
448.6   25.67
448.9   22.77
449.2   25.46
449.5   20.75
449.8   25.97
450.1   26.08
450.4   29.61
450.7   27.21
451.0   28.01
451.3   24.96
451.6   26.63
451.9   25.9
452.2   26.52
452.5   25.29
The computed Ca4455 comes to 0.238 nm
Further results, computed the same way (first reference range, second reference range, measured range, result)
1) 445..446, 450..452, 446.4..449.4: -0.28 nm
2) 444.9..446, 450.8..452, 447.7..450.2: -0.10 nm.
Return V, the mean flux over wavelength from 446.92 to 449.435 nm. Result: 24.3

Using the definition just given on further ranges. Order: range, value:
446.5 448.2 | 24.2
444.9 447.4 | 20.8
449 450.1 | 24.3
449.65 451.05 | 27.3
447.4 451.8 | 25.5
